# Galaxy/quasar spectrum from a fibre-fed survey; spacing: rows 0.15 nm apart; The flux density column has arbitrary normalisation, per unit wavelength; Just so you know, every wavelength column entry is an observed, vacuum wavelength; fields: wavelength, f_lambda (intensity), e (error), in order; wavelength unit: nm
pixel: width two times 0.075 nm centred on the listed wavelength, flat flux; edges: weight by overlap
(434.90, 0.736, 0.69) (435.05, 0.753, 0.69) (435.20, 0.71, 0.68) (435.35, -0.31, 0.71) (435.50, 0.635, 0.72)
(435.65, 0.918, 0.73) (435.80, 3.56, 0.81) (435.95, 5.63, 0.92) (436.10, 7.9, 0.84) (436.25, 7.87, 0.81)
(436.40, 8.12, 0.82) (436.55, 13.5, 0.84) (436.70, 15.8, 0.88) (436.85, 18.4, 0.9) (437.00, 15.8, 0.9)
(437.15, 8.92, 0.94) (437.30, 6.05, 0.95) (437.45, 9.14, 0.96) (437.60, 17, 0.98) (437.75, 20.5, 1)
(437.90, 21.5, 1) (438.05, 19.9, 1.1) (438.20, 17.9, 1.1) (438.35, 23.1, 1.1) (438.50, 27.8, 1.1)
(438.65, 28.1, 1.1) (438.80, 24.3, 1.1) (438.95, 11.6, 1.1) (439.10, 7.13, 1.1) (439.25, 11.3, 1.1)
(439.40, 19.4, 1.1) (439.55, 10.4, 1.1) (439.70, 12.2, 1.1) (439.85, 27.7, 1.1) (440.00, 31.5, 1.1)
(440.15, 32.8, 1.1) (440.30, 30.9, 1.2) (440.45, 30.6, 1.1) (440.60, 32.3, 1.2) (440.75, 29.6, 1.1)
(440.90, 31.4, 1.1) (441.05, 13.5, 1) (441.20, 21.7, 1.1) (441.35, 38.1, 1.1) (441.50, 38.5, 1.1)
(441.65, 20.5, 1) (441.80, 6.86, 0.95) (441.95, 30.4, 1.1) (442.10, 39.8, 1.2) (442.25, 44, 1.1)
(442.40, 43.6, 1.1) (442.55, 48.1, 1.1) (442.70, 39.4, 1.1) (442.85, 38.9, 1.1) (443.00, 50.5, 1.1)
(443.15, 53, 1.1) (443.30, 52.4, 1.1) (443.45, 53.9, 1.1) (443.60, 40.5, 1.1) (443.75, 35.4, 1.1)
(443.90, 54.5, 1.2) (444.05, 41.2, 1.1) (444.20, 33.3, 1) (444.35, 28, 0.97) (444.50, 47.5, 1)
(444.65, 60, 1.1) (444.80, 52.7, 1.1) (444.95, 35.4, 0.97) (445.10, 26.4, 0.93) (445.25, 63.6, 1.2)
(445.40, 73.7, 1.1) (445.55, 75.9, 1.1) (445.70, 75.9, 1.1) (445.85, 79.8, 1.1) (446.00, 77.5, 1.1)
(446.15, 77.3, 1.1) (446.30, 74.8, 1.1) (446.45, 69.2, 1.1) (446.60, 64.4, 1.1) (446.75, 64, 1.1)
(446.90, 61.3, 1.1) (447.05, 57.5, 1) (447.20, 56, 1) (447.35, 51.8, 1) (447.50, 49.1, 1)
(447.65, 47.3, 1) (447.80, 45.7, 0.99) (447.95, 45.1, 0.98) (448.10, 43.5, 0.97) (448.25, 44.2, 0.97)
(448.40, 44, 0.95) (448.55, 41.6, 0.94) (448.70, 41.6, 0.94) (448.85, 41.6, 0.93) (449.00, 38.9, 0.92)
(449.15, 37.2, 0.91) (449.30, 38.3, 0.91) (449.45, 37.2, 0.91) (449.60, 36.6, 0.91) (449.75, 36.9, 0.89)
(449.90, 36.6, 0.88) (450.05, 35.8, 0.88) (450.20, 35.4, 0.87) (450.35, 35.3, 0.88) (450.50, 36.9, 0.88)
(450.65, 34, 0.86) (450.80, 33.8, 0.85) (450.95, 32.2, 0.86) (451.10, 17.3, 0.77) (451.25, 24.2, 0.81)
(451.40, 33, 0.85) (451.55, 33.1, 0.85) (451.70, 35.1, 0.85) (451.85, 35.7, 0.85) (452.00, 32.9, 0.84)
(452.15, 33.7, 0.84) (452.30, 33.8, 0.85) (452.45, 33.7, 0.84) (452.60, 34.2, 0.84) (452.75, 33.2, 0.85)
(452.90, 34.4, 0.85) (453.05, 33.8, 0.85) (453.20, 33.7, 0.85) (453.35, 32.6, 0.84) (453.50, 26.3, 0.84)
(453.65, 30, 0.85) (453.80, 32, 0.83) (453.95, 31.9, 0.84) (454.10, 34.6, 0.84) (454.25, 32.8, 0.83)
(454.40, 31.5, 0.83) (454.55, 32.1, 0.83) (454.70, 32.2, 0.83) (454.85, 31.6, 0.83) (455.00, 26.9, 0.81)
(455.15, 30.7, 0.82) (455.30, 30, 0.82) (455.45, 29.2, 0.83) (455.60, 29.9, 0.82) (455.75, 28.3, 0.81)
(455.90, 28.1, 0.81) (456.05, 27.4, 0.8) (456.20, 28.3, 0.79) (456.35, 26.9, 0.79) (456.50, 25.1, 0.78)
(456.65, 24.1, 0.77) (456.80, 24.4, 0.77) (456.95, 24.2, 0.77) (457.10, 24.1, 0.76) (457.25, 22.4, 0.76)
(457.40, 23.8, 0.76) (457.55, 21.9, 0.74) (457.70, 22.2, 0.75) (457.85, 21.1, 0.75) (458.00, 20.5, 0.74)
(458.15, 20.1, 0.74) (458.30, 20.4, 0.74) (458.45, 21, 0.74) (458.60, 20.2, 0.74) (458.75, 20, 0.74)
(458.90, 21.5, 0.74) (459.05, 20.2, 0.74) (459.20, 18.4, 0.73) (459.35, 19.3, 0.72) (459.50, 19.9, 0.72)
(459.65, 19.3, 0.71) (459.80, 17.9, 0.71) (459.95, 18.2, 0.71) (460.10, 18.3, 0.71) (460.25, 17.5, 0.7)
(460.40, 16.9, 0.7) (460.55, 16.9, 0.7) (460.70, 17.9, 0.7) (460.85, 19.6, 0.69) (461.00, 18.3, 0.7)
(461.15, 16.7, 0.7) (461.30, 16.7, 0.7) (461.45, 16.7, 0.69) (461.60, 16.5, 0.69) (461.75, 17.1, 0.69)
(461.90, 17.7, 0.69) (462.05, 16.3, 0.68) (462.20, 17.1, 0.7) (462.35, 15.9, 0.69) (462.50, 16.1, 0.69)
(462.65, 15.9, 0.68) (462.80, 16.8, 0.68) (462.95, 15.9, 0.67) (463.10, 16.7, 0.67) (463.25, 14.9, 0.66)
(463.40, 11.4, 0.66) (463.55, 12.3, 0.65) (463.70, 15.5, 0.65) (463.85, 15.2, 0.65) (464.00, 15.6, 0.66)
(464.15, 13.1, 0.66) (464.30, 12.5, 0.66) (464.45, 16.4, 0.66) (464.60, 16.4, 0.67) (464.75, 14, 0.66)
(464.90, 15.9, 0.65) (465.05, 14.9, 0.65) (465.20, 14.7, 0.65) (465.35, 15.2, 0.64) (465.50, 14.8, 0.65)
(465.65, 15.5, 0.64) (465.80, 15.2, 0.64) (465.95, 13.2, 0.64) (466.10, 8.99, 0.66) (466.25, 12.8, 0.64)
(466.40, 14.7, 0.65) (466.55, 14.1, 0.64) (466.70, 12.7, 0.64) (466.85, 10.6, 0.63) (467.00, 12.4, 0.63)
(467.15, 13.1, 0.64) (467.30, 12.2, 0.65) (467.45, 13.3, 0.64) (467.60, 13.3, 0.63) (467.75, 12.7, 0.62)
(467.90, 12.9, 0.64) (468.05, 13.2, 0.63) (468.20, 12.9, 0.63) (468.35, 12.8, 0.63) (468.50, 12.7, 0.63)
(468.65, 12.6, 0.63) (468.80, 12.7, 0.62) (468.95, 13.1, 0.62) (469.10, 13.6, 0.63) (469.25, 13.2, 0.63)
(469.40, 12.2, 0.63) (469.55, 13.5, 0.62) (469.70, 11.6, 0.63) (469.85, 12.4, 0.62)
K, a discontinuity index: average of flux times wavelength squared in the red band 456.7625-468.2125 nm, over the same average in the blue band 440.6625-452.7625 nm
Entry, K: 0.4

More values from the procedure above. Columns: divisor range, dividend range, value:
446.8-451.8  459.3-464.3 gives 0.44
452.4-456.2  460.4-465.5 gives 0.53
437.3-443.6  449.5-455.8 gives 1.21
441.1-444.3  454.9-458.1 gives 0.70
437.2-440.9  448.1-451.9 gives 1.79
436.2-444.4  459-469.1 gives 0.62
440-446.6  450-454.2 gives 0.75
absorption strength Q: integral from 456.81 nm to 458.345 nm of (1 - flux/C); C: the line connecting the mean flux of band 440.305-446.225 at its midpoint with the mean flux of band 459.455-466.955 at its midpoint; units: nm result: 0.101 nm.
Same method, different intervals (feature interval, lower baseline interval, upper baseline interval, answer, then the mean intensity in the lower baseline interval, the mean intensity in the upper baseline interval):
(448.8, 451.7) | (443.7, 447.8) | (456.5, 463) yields 0.67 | 56.7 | 19.3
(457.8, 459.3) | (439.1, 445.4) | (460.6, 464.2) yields -0.04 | 35.5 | 16.1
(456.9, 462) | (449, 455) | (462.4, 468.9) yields 0.73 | 33.2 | 13.9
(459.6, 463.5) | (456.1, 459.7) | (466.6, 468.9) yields 0.37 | 22.1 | 12.7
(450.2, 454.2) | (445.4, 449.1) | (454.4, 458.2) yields 0.75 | 57.2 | 26.4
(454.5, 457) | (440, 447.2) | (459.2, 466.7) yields -0.08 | 46.5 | 15.9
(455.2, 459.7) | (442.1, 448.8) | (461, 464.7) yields 0.61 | 52.2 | 15.7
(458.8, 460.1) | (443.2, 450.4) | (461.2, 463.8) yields 0.18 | 50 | 15.9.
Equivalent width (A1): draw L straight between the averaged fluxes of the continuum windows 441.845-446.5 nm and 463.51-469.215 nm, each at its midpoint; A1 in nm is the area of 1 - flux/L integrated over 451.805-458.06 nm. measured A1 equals 0.792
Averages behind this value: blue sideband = 51.8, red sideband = 13.6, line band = 29.2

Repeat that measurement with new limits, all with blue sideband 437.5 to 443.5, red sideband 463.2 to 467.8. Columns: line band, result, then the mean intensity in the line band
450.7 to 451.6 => -0.27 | 29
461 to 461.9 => -0.04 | 17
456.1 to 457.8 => -0.49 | 24.3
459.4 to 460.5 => -0.08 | 18.3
